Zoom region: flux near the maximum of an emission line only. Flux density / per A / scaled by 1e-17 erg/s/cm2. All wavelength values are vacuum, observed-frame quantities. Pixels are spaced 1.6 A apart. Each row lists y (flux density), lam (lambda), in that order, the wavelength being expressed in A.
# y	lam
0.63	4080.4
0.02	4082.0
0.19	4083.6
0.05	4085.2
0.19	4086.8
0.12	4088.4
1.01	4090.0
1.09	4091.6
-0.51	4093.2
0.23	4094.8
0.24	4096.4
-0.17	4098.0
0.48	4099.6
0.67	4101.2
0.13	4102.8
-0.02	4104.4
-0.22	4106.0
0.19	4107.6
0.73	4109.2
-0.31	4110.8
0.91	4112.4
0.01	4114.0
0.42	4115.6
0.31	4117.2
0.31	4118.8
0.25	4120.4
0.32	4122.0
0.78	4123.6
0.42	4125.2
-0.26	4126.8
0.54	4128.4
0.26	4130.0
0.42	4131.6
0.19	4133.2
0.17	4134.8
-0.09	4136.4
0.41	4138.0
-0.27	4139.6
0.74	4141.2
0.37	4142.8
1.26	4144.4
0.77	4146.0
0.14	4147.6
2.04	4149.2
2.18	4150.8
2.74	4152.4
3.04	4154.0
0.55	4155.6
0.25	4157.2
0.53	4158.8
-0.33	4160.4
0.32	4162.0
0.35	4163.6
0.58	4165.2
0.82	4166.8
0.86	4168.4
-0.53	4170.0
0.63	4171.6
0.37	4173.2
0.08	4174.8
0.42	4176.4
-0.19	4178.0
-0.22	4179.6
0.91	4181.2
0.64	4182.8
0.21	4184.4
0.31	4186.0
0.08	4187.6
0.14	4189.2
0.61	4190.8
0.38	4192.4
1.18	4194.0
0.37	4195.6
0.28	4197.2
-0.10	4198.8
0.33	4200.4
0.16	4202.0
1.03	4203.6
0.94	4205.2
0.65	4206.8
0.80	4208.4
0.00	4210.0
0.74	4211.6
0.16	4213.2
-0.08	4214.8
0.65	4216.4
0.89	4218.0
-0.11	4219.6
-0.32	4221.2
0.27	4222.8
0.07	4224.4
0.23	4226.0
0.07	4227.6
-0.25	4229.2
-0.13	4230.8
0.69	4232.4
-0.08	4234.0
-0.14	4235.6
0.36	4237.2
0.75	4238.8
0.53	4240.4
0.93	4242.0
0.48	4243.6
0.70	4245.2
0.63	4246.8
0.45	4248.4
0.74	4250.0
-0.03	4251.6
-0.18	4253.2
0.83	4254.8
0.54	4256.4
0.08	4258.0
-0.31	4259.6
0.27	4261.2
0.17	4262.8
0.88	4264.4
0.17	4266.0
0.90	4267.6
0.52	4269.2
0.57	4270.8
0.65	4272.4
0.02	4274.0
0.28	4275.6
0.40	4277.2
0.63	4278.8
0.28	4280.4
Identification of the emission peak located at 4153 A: [O II] 3727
